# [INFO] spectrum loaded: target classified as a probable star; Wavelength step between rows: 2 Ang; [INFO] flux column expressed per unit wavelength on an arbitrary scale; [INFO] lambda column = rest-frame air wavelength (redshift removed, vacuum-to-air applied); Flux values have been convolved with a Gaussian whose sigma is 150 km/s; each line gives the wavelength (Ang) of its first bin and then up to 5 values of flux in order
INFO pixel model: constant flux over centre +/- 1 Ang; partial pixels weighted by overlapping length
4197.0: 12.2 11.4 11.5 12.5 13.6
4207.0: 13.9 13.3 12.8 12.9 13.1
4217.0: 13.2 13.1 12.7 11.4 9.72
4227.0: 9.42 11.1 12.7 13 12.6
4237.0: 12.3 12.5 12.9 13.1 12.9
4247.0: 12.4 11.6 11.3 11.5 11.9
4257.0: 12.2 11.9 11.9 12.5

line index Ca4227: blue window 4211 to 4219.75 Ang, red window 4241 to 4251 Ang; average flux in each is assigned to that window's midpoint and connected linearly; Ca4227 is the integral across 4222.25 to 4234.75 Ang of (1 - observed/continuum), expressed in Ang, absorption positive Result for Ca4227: 1.4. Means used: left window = 13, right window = 12.4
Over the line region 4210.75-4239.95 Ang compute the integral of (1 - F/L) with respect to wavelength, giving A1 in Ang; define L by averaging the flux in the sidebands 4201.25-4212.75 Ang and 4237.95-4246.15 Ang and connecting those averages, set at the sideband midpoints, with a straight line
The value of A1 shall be 1.8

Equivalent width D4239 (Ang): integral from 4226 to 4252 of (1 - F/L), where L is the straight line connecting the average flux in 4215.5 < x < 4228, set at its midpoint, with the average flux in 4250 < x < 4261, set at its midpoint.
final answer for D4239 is -0.9 Ang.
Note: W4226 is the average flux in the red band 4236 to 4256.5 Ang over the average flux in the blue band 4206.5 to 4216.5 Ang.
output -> 0.9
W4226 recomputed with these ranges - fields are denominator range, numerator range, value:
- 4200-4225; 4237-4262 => 0.96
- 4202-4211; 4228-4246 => 0.95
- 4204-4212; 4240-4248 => 0.96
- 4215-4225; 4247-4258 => 0.95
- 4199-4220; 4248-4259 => 0.91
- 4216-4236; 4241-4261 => 1.02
